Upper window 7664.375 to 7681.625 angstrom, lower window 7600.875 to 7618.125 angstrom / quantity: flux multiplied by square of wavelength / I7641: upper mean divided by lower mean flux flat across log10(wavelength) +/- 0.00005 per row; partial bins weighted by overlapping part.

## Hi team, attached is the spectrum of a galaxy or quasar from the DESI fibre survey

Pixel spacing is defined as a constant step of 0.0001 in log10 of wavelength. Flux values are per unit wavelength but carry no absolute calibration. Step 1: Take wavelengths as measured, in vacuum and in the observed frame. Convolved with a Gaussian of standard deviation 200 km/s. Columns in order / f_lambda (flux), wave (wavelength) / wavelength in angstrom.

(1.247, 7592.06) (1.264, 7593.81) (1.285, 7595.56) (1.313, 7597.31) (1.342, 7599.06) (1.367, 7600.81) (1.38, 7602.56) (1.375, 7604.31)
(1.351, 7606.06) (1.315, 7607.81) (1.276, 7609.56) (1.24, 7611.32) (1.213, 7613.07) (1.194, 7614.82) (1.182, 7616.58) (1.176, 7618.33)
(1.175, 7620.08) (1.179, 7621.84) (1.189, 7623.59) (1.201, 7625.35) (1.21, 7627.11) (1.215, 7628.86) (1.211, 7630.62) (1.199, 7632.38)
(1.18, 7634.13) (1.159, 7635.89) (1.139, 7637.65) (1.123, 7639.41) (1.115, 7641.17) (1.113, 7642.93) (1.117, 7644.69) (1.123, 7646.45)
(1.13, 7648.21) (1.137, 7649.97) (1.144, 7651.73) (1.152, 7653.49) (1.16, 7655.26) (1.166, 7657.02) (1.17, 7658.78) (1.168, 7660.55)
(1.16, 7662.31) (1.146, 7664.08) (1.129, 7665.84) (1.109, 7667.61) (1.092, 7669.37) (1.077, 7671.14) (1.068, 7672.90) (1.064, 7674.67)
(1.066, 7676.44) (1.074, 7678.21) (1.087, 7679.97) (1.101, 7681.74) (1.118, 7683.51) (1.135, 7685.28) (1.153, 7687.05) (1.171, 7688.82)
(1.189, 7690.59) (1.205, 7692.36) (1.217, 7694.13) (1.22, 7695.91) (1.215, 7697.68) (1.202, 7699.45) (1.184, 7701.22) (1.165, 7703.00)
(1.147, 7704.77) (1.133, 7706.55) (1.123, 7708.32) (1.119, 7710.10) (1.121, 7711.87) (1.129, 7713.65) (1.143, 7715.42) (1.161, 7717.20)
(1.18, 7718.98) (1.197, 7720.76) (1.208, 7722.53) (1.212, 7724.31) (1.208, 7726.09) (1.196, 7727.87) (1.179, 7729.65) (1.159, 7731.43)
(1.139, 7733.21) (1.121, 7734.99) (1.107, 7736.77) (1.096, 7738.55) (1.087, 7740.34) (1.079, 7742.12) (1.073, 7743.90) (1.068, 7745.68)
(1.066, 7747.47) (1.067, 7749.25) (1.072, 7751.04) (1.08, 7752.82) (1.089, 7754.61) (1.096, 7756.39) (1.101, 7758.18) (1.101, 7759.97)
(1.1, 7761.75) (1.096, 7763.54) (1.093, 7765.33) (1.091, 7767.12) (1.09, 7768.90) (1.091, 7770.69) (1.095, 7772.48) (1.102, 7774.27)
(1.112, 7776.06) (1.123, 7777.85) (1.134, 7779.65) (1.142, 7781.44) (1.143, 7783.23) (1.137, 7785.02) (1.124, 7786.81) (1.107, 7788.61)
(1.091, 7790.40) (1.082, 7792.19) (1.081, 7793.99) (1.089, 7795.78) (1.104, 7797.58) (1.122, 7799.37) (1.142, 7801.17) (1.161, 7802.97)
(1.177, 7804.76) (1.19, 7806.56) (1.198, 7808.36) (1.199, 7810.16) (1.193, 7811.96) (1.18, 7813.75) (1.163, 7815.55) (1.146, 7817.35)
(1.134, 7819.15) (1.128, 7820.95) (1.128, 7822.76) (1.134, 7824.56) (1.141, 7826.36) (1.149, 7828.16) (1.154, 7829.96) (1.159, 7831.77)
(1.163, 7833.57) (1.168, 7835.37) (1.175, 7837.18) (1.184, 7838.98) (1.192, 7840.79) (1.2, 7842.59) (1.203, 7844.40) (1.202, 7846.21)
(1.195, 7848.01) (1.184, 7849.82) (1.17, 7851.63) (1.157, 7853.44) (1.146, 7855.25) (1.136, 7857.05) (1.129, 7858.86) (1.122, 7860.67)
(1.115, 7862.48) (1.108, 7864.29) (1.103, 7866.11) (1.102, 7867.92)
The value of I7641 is 0.86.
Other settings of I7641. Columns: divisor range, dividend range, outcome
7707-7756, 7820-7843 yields 1.05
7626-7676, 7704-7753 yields 1.01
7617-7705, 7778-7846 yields 1.04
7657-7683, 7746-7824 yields 1.04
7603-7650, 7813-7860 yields 1.03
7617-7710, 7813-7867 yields 1.05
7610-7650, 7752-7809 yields 0.99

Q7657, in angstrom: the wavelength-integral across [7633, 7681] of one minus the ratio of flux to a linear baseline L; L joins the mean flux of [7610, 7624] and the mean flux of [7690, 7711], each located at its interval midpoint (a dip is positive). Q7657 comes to 2.5 angstrom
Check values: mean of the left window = 1.2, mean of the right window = 1.18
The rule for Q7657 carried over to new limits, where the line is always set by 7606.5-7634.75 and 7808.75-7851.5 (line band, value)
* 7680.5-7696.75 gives 0.4 angstrom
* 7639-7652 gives 0.9 angstrom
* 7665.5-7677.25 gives 1.1 angstrom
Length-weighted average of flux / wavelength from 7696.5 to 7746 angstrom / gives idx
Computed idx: 1.15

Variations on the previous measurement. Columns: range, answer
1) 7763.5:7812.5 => 1.13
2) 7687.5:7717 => 1.17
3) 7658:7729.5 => 1.15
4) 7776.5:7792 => 1.12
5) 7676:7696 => 1.14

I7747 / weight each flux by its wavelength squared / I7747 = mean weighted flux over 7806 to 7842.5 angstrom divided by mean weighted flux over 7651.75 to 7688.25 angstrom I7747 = 1.08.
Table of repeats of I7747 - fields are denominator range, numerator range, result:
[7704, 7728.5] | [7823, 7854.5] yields 1.04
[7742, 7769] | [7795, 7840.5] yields 1.08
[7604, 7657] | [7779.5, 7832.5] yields 1.01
